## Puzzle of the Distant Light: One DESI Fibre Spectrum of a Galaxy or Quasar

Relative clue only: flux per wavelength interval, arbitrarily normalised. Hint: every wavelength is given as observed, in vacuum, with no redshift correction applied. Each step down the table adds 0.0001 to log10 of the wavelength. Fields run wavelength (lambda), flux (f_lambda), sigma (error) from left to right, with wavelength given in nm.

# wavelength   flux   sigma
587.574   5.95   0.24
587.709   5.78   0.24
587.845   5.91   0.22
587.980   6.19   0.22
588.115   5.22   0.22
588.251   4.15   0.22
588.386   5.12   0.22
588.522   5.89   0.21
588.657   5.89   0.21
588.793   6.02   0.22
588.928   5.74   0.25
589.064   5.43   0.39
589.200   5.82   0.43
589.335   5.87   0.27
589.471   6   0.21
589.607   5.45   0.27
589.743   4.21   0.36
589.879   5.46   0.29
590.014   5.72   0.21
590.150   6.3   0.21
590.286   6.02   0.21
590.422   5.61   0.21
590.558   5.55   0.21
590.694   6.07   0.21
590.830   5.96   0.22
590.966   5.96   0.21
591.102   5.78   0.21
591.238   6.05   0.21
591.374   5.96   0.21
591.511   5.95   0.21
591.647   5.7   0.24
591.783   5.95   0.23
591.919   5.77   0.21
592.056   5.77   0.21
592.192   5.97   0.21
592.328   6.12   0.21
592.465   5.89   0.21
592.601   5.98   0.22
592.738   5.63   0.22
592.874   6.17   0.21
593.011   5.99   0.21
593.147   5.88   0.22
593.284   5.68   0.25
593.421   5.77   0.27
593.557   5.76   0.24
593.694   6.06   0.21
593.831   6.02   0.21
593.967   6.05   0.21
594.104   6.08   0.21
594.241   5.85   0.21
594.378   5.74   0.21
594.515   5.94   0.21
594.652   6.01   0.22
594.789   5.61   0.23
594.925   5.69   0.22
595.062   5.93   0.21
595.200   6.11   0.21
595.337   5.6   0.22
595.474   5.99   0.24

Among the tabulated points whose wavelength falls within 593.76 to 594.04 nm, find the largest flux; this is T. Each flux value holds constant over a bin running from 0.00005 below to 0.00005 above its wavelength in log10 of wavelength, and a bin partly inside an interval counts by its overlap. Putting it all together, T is 6.05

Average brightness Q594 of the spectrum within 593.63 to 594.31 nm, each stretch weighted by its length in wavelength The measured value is 6.01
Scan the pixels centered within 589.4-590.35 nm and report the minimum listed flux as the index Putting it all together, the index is 4.21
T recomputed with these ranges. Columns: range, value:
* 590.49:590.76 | 6.07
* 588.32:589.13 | 6.02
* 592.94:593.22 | 5.99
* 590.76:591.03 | 5.96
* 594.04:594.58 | 6.08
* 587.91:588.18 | 6.19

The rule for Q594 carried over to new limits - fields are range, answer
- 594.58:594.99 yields 5.78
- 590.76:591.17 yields 5.9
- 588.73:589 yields 5.88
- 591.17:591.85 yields 5.92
